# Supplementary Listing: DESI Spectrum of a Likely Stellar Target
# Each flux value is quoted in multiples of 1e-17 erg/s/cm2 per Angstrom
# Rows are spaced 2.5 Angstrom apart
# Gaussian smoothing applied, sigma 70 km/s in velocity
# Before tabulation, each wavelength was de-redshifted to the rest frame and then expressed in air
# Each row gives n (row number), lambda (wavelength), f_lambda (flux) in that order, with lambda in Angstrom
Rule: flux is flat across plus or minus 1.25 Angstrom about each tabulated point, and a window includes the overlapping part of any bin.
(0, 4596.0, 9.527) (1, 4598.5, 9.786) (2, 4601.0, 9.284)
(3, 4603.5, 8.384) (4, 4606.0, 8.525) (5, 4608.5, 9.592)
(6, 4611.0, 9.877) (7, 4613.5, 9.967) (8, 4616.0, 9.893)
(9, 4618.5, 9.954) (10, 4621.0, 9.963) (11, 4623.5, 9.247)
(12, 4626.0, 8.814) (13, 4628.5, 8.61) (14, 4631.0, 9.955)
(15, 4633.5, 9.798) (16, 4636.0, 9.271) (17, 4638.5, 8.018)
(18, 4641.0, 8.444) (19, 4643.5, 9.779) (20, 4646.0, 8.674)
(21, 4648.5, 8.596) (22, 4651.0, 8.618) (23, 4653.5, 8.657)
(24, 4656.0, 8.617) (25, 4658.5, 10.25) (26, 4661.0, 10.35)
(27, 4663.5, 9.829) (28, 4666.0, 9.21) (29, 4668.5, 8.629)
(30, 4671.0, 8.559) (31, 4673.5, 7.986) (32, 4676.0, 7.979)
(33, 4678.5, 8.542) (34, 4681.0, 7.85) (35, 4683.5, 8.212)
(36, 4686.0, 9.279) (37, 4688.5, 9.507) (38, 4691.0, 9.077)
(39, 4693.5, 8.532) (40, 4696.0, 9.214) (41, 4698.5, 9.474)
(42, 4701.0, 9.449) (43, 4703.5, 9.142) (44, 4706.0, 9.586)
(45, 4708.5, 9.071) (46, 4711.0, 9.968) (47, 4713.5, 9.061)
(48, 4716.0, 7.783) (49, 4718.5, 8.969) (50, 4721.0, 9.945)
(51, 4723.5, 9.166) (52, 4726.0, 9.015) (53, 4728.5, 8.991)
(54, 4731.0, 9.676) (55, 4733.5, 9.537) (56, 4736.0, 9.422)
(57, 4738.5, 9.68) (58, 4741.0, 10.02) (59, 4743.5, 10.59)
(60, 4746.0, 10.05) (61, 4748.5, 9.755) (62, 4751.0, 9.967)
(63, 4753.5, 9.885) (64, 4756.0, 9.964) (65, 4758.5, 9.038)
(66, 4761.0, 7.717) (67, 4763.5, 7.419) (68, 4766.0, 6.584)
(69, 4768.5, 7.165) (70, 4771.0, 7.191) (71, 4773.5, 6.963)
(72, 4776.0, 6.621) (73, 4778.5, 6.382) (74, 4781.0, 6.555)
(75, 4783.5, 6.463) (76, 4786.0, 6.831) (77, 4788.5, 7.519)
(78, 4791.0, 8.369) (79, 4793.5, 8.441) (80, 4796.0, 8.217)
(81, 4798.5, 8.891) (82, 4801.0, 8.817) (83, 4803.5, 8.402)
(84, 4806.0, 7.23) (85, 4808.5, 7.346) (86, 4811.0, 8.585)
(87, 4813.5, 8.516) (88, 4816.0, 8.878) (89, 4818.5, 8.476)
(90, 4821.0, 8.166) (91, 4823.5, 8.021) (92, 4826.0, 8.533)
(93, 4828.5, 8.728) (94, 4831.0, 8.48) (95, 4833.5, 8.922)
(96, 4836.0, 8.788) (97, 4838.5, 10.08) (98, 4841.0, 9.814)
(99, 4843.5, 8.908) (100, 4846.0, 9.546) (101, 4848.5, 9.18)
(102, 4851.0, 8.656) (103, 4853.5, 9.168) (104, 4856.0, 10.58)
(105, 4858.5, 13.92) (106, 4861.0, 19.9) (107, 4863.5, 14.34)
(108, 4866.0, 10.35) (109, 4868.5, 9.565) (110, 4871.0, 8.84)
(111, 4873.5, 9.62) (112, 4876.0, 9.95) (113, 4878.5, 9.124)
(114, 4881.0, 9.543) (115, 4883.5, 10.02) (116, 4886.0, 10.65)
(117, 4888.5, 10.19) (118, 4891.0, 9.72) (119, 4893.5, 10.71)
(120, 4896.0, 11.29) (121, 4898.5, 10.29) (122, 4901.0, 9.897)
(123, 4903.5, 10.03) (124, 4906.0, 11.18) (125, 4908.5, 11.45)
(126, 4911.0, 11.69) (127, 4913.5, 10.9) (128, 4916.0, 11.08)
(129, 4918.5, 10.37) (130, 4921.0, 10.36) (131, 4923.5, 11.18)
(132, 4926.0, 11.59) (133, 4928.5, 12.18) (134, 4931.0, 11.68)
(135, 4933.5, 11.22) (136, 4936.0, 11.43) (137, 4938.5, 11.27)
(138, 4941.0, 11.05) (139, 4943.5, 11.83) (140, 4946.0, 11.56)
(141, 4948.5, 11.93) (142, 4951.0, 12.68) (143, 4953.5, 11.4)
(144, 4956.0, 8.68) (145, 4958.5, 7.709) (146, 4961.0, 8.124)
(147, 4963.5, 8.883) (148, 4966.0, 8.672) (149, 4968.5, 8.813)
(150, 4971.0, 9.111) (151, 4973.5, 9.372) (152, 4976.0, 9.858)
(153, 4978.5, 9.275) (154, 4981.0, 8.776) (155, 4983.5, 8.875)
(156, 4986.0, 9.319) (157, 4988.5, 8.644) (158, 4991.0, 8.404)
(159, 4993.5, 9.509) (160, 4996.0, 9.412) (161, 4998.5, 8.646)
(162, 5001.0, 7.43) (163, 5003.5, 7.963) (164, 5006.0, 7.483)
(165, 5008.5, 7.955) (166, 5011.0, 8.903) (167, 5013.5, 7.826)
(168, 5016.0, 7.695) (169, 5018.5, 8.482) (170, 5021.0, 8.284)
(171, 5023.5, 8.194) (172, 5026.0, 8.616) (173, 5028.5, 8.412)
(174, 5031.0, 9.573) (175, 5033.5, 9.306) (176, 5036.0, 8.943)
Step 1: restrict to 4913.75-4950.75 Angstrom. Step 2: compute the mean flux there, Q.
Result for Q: 11.4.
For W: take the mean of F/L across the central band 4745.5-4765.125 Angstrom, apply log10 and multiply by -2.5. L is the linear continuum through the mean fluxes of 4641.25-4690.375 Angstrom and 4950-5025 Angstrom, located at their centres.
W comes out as -0.033 mag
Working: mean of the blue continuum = 8.89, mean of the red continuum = 8.8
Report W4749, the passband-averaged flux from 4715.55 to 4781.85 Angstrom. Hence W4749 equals 8.69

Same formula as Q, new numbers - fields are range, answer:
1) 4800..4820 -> 8.27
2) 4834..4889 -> 10.5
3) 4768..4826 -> 7.77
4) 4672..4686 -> 8.23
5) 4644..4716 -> 8.98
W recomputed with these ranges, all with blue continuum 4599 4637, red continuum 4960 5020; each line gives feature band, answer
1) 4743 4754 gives -0.10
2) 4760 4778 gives 0.28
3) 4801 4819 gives 0.10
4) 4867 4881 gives -0.07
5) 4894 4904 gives -0.18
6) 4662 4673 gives 0.04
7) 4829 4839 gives 0.00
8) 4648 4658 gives 0.07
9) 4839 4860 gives -0.13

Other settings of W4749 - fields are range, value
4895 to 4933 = 11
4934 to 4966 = 10.5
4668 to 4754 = 9.19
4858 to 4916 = 11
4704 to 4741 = 9.3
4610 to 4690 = 9.09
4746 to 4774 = 8.45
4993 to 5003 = 8.63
